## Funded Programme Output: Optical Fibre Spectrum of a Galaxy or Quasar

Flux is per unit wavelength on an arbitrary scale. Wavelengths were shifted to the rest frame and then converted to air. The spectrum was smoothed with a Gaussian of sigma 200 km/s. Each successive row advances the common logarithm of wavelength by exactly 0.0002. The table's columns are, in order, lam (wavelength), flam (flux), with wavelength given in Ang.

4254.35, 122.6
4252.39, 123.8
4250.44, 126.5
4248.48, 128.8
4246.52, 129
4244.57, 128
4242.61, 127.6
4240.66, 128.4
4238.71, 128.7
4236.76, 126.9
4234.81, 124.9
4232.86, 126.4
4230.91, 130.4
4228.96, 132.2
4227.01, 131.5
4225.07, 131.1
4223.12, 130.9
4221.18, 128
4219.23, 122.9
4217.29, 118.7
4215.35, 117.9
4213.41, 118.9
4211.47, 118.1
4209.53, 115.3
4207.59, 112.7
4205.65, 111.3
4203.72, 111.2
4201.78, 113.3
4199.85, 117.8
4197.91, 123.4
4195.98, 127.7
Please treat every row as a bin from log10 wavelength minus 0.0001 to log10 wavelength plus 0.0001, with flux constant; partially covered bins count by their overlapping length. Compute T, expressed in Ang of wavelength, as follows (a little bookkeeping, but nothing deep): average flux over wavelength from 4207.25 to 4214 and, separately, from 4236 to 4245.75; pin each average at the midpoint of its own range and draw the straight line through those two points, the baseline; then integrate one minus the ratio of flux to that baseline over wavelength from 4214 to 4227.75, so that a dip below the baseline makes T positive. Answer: -0.6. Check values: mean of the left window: 116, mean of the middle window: 126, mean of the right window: 128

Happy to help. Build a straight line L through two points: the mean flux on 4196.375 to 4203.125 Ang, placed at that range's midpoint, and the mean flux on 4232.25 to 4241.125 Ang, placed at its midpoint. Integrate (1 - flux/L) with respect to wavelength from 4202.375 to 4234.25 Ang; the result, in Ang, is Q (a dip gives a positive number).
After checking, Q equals 0.2 Ang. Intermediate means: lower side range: 119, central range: 122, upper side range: 127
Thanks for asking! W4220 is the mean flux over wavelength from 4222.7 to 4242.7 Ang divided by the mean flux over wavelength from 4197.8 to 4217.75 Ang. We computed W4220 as 1.11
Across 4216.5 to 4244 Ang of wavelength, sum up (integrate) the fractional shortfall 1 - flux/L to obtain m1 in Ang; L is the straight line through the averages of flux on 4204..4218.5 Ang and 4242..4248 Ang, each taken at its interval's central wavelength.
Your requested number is -1.1 Ang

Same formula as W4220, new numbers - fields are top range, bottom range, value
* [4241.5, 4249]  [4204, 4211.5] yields 1.13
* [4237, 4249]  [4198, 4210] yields 1.12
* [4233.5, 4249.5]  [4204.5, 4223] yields 1.08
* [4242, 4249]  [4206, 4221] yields 1.09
